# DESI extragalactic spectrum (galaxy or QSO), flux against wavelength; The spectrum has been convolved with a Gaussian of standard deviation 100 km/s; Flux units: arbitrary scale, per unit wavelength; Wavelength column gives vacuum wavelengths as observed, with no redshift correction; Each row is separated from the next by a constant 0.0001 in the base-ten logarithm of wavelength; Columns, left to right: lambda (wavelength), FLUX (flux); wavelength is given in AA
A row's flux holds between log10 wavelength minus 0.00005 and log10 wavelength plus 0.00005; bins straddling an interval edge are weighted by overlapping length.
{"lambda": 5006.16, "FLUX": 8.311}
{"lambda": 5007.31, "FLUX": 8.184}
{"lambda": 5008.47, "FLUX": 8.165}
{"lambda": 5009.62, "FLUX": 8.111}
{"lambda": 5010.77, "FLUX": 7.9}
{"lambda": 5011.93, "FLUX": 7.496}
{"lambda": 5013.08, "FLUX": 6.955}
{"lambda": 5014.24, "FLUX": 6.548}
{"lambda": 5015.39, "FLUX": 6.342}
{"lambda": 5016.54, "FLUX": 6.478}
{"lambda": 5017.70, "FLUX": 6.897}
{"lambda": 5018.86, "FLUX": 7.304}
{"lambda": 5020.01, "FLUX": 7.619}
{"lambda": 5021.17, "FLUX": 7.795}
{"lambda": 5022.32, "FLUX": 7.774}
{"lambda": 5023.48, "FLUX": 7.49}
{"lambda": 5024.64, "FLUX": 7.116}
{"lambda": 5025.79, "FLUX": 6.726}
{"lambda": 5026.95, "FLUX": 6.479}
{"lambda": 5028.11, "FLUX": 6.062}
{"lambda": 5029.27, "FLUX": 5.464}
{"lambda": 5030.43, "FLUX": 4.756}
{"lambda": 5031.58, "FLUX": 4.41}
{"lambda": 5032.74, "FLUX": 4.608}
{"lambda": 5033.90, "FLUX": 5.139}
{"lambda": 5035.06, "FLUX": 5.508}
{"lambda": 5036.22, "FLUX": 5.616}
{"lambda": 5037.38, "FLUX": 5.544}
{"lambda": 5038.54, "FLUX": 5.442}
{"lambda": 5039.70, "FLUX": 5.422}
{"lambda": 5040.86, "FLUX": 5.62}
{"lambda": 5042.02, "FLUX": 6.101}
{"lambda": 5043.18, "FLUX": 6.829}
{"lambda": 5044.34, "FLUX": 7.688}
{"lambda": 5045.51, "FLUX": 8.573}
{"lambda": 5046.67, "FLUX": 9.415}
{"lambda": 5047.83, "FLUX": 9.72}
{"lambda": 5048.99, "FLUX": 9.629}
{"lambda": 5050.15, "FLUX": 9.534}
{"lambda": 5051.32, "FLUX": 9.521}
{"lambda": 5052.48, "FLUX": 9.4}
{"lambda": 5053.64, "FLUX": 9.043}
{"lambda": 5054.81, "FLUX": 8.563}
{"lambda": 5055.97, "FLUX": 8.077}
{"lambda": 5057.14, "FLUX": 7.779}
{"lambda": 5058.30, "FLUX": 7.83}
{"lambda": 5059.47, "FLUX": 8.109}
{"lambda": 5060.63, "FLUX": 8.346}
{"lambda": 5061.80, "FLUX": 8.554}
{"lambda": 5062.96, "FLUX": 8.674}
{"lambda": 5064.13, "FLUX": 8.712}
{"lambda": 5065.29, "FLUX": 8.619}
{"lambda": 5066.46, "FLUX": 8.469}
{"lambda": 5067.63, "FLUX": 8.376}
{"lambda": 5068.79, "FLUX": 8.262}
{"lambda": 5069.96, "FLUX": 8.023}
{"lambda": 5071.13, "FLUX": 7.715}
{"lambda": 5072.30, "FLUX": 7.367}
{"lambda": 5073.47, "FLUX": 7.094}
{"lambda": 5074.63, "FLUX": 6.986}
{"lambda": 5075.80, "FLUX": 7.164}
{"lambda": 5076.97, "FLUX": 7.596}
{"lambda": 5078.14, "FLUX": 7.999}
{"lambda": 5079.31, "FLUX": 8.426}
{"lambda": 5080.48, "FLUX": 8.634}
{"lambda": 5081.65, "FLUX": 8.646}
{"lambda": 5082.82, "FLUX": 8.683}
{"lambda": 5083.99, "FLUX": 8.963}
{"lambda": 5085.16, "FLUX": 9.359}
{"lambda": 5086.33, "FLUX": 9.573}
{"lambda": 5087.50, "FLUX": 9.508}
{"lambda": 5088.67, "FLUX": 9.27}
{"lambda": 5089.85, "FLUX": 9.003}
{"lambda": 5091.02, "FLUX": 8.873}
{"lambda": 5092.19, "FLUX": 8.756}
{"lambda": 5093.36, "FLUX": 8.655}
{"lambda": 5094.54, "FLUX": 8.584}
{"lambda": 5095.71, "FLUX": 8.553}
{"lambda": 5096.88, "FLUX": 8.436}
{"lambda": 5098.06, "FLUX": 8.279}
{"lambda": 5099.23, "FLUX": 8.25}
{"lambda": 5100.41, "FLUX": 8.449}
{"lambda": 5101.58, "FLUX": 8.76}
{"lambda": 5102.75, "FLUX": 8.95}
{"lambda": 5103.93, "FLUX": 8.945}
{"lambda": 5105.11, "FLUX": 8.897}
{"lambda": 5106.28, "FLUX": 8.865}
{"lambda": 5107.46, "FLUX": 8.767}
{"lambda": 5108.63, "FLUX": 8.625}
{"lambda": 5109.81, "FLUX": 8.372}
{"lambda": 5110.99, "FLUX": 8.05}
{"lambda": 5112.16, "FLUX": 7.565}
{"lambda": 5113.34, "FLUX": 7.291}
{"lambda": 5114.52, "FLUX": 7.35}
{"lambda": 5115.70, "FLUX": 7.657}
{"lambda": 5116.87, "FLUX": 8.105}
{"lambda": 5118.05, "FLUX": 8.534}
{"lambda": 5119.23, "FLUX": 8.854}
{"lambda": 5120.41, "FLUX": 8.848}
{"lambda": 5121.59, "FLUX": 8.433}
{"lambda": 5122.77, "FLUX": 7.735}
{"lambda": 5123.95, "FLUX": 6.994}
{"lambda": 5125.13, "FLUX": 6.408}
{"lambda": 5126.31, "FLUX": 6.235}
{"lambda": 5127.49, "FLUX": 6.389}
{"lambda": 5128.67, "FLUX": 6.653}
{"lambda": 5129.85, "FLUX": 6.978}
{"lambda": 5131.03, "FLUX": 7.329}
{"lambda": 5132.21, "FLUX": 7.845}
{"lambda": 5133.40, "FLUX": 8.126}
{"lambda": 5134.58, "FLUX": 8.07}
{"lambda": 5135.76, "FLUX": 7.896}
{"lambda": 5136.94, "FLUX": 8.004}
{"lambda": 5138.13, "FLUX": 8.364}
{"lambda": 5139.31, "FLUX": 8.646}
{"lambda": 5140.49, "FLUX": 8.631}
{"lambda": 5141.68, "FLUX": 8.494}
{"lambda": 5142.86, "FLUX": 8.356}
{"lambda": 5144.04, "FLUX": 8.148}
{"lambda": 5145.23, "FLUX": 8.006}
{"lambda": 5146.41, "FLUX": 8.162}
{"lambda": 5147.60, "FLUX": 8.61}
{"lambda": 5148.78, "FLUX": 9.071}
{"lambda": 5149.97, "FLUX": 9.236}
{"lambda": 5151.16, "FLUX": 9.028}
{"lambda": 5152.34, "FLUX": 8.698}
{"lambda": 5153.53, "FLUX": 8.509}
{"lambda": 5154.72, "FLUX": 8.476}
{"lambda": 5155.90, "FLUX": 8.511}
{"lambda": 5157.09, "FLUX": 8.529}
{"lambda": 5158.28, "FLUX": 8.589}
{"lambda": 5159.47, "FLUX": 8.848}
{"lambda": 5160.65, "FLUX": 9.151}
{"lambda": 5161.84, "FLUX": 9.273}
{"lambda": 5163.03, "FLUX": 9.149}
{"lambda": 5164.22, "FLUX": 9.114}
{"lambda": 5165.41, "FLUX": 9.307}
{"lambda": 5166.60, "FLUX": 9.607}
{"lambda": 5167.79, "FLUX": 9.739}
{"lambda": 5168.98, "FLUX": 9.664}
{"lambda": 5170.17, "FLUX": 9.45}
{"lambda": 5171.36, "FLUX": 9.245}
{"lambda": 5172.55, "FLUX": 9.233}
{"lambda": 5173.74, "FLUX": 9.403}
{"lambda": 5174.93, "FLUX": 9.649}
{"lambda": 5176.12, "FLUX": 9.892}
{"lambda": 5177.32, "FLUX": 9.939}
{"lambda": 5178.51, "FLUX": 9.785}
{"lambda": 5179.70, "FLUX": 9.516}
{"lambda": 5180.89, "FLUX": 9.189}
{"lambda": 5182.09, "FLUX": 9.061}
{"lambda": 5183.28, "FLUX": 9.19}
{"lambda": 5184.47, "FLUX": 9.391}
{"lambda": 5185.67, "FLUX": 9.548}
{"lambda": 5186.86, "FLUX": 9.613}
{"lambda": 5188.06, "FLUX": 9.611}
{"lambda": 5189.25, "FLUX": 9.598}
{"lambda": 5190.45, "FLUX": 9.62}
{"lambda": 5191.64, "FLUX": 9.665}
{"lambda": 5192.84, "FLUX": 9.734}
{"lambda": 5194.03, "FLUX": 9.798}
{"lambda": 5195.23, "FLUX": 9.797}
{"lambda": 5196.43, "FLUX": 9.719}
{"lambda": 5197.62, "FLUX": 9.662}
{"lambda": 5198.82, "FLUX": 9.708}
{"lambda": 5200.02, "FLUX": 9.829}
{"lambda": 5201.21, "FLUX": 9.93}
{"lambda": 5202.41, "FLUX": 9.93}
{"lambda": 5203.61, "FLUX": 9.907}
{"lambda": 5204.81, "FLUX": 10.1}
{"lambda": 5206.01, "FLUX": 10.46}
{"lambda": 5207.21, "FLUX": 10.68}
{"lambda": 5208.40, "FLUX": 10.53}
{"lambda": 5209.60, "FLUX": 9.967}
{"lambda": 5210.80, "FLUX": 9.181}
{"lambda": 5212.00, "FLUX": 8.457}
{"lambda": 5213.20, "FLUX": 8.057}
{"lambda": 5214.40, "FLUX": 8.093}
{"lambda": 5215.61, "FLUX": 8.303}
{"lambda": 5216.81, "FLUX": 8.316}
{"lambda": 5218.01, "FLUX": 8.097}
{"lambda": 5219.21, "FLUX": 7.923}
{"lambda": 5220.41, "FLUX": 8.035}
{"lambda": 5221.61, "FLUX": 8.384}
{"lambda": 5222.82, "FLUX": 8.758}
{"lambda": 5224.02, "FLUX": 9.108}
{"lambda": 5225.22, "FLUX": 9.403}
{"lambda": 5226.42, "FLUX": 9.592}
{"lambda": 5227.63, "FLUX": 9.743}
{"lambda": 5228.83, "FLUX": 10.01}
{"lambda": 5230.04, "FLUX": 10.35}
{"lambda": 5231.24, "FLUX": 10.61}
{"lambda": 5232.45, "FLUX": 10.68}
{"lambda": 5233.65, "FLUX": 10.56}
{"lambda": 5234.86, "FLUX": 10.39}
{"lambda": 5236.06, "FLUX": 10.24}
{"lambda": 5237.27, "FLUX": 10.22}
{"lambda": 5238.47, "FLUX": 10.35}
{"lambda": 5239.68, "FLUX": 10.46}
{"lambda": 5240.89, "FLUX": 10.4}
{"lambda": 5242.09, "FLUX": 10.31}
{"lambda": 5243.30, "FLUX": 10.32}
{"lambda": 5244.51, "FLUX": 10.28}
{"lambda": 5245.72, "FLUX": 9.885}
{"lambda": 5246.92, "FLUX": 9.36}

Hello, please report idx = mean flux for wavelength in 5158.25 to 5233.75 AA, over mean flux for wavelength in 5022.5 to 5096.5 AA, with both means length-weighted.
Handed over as 1.22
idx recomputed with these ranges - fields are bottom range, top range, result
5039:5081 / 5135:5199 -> 1.13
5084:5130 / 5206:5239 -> 1.14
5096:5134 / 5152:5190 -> 1.16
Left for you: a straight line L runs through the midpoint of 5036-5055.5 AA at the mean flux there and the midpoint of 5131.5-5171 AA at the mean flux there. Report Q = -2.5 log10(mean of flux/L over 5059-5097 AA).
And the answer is -0.05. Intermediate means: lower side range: 7.79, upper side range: 8.71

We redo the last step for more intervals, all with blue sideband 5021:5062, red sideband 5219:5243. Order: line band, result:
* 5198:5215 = -0.02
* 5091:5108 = -0.09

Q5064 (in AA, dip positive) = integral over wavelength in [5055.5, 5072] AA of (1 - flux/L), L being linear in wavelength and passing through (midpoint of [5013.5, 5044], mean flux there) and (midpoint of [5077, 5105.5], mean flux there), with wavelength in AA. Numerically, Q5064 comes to -1.3 AA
